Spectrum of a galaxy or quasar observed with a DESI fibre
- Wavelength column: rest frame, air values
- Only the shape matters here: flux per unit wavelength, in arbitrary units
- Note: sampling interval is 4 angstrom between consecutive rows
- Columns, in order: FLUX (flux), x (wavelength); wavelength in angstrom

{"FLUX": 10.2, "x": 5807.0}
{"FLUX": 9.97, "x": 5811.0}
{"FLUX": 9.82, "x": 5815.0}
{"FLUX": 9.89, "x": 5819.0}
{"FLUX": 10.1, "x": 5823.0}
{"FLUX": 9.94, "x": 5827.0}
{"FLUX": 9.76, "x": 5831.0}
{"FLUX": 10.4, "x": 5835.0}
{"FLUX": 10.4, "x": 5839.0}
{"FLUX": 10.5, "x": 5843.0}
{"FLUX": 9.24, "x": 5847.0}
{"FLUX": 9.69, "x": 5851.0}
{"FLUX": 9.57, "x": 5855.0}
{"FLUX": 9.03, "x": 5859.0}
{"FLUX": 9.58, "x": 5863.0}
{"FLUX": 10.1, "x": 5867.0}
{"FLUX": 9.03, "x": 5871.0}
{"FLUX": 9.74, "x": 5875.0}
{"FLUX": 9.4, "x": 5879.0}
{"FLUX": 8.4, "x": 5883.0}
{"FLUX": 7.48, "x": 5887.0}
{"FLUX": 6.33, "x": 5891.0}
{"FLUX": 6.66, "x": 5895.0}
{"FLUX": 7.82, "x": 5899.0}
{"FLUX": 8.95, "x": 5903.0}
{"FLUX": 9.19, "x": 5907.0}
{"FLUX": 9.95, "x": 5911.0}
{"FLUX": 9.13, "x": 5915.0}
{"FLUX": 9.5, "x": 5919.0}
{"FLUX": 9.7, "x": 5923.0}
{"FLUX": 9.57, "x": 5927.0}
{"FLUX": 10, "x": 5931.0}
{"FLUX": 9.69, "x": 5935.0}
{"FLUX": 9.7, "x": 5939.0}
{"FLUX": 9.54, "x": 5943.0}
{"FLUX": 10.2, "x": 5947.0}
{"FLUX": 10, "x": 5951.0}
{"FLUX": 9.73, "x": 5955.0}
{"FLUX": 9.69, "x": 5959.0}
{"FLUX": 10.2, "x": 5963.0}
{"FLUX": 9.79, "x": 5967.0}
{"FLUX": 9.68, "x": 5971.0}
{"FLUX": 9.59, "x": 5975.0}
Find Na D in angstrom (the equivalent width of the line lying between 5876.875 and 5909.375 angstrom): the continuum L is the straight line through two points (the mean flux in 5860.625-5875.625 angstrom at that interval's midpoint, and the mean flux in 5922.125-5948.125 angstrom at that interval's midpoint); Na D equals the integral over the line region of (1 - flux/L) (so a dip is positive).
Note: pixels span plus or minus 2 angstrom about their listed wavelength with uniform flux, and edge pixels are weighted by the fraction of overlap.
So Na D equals 5.4 angstrom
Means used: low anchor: 9.59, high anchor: 9.76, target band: 8.06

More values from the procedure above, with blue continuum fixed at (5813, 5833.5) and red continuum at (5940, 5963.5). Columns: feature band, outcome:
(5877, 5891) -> 2.5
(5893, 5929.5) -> 3.4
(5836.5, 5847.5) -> -0.3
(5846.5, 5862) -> 0.8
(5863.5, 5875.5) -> 0.4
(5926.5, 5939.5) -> 0.1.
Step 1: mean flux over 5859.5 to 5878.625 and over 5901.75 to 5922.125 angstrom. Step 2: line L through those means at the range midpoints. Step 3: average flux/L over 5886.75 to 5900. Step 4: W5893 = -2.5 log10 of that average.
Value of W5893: 0.33 mag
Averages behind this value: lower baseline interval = 9.55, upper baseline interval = 9.38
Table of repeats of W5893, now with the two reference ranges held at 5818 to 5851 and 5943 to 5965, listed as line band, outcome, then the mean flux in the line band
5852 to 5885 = 0.070 mag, 9.37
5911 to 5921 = 0.057 mag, 9.44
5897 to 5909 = 0.153 mag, 8.65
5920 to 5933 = 0.023 mag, 9.74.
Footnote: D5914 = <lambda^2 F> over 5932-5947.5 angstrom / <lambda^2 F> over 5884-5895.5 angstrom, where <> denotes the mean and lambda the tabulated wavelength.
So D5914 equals 1.42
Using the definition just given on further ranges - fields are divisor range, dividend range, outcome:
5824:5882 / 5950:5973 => 1.05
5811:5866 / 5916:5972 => 1.03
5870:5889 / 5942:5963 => 1.15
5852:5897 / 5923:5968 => 1.16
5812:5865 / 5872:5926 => 0.90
